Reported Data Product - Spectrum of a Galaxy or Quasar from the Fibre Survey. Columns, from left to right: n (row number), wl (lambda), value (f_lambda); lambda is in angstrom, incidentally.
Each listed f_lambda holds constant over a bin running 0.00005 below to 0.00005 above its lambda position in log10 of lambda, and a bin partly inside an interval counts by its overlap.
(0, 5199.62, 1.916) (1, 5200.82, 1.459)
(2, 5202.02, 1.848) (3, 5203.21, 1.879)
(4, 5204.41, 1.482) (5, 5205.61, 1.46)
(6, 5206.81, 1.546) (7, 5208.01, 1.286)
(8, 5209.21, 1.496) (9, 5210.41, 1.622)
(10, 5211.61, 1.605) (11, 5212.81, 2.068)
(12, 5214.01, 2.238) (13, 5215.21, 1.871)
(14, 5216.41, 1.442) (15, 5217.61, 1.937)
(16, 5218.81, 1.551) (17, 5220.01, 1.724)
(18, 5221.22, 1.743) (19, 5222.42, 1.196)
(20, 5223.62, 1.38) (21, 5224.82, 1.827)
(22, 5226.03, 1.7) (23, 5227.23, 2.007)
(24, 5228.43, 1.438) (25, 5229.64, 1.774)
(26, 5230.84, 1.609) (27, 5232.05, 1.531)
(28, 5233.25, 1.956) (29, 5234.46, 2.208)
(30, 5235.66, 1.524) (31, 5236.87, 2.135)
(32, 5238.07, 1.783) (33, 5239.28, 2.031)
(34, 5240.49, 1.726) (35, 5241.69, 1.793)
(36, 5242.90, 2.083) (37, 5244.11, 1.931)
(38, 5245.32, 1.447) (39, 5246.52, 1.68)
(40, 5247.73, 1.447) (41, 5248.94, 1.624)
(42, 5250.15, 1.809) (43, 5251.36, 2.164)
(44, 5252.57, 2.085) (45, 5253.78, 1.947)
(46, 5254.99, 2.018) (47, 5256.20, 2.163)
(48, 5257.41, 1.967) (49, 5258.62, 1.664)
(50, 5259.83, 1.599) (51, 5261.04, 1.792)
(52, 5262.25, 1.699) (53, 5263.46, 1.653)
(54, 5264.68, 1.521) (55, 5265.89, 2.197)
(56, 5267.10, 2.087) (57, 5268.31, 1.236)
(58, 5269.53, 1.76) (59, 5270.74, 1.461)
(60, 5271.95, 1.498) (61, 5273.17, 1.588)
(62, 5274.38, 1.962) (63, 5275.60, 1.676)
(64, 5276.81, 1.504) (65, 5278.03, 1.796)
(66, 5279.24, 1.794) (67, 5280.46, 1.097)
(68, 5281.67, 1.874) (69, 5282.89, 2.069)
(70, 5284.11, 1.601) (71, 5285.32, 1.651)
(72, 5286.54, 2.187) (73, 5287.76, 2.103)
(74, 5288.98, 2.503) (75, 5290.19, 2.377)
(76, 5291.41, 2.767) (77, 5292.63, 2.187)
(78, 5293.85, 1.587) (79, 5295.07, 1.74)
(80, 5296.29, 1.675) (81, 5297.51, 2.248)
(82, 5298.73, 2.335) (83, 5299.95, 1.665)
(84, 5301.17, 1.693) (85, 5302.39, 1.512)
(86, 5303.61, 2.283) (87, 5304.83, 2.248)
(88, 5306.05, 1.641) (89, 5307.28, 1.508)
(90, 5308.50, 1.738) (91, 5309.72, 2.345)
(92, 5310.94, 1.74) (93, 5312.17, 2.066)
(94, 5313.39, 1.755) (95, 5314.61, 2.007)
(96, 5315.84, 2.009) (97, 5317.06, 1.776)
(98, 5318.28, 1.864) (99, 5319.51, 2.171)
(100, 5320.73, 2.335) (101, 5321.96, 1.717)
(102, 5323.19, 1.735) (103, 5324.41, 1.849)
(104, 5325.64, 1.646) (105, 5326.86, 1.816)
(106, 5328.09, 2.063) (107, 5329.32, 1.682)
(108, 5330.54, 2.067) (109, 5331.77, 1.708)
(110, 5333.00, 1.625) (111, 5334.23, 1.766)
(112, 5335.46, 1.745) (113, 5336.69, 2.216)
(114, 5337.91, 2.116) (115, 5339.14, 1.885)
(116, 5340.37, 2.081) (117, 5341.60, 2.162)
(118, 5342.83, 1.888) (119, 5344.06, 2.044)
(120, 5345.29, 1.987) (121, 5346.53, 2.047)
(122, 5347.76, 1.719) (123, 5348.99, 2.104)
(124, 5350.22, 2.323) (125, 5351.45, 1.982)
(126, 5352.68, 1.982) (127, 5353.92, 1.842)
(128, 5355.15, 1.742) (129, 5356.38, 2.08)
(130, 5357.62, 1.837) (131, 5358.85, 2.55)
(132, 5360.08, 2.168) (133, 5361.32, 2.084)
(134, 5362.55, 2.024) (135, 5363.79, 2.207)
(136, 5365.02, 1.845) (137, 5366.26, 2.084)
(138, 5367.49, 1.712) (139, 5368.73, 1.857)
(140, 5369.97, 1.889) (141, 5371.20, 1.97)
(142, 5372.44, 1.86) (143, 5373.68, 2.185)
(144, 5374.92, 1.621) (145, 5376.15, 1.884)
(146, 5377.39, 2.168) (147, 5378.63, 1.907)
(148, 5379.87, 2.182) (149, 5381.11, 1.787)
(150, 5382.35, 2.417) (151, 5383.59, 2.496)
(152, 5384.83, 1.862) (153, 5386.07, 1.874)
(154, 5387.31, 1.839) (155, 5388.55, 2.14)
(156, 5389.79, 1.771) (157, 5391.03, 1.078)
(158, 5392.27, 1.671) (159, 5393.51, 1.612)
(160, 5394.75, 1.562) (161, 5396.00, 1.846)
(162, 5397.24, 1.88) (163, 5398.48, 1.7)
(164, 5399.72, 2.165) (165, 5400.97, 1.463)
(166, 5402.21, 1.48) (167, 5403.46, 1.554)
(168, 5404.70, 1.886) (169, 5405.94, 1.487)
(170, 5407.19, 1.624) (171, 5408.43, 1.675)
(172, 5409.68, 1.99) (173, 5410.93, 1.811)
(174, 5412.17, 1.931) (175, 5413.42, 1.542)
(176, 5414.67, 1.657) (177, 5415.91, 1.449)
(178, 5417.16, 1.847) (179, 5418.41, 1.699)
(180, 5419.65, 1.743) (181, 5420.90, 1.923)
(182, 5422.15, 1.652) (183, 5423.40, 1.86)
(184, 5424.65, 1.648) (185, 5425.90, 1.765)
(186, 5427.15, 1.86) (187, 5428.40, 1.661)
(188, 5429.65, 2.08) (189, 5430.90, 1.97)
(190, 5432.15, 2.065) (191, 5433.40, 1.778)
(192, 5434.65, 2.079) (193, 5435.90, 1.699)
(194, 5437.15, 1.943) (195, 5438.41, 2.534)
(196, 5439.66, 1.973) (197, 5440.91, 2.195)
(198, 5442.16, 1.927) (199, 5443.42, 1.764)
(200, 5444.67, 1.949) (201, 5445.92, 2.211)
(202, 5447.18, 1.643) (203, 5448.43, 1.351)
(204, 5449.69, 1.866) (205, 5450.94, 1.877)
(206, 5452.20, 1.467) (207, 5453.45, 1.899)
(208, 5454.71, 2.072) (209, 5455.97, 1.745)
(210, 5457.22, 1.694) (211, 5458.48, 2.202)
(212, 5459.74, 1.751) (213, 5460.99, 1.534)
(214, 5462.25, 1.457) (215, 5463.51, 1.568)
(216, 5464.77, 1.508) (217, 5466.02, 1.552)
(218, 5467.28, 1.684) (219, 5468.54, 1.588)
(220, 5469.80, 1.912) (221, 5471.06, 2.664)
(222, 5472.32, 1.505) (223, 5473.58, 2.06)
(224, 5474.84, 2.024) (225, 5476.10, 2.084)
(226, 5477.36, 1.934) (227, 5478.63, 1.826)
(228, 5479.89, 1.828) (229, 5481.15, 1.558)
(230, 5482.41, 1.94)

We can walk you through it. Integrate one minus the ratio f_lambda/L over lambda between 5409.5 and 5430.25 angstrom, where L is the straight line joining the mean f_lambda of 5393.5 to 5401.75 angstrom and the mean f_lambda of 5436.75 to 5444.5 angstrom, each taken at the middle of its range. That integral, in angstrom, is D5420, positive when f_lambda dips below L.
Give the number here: 1.52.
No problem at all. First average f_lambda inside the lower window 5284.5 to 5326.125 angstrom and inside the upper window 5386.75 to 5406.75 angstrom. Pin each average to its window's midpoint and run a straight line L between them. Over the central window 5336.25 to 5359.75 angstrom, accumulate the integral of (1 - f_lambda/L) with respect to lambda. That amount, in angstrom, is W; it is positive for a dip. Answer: -2.5 angstrom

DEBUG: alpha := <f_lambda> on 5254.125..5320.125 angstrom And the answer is 1.86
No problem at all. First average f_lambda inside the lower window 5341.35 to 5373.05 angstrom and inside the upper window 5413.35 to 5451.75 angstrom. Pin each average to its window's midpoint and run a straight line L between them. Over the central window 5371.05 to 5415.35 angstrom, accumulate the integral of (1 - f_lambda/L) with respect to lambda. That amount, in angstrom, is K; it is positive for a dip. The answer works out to 2.49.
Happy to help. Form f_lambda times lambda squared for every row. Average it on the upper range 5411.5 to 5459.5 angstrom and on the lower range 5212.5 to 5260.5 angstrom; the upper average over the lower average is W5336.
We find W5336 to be 1.11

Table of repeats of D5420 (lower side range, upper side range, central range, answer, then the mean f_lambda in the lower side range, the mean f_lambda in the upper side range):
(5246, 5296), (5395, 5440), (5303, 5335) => -1.2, 1.83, 1.8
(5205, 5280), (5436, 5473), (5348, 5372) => -3.0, 1.74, 1.83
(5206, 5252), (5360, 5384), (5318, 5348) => 0.2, 1.73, 2.01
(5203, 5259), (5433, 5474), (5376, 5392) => -1.2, 1.76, 1.84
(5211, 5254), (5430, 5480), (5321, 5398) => -4.4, 1.78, 1.86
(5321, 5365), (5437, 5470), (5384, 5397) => 1.0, 1.96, 1.81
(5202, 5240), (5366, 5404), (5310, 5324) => -1.1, 1.71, 1.85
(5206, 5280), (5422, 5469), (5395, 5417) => 1.1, 1.75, 1.82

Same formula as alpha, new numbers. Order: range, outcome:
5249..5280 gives 1.78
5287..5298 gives 2.13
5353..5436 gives 1.86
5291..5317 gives 1.93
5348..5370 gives 2.02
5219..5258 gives 1.79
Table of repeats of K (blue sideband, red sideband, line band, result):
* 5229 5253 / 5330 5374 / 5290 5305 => -0.9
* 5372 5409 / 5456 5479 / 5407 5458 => -0.6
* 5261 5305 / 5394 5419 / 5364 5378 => -1.4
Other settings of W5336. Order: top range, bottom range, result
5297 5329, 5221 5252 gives 1.12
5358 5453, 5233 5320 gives 1.05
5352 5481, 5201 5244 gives 1.15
